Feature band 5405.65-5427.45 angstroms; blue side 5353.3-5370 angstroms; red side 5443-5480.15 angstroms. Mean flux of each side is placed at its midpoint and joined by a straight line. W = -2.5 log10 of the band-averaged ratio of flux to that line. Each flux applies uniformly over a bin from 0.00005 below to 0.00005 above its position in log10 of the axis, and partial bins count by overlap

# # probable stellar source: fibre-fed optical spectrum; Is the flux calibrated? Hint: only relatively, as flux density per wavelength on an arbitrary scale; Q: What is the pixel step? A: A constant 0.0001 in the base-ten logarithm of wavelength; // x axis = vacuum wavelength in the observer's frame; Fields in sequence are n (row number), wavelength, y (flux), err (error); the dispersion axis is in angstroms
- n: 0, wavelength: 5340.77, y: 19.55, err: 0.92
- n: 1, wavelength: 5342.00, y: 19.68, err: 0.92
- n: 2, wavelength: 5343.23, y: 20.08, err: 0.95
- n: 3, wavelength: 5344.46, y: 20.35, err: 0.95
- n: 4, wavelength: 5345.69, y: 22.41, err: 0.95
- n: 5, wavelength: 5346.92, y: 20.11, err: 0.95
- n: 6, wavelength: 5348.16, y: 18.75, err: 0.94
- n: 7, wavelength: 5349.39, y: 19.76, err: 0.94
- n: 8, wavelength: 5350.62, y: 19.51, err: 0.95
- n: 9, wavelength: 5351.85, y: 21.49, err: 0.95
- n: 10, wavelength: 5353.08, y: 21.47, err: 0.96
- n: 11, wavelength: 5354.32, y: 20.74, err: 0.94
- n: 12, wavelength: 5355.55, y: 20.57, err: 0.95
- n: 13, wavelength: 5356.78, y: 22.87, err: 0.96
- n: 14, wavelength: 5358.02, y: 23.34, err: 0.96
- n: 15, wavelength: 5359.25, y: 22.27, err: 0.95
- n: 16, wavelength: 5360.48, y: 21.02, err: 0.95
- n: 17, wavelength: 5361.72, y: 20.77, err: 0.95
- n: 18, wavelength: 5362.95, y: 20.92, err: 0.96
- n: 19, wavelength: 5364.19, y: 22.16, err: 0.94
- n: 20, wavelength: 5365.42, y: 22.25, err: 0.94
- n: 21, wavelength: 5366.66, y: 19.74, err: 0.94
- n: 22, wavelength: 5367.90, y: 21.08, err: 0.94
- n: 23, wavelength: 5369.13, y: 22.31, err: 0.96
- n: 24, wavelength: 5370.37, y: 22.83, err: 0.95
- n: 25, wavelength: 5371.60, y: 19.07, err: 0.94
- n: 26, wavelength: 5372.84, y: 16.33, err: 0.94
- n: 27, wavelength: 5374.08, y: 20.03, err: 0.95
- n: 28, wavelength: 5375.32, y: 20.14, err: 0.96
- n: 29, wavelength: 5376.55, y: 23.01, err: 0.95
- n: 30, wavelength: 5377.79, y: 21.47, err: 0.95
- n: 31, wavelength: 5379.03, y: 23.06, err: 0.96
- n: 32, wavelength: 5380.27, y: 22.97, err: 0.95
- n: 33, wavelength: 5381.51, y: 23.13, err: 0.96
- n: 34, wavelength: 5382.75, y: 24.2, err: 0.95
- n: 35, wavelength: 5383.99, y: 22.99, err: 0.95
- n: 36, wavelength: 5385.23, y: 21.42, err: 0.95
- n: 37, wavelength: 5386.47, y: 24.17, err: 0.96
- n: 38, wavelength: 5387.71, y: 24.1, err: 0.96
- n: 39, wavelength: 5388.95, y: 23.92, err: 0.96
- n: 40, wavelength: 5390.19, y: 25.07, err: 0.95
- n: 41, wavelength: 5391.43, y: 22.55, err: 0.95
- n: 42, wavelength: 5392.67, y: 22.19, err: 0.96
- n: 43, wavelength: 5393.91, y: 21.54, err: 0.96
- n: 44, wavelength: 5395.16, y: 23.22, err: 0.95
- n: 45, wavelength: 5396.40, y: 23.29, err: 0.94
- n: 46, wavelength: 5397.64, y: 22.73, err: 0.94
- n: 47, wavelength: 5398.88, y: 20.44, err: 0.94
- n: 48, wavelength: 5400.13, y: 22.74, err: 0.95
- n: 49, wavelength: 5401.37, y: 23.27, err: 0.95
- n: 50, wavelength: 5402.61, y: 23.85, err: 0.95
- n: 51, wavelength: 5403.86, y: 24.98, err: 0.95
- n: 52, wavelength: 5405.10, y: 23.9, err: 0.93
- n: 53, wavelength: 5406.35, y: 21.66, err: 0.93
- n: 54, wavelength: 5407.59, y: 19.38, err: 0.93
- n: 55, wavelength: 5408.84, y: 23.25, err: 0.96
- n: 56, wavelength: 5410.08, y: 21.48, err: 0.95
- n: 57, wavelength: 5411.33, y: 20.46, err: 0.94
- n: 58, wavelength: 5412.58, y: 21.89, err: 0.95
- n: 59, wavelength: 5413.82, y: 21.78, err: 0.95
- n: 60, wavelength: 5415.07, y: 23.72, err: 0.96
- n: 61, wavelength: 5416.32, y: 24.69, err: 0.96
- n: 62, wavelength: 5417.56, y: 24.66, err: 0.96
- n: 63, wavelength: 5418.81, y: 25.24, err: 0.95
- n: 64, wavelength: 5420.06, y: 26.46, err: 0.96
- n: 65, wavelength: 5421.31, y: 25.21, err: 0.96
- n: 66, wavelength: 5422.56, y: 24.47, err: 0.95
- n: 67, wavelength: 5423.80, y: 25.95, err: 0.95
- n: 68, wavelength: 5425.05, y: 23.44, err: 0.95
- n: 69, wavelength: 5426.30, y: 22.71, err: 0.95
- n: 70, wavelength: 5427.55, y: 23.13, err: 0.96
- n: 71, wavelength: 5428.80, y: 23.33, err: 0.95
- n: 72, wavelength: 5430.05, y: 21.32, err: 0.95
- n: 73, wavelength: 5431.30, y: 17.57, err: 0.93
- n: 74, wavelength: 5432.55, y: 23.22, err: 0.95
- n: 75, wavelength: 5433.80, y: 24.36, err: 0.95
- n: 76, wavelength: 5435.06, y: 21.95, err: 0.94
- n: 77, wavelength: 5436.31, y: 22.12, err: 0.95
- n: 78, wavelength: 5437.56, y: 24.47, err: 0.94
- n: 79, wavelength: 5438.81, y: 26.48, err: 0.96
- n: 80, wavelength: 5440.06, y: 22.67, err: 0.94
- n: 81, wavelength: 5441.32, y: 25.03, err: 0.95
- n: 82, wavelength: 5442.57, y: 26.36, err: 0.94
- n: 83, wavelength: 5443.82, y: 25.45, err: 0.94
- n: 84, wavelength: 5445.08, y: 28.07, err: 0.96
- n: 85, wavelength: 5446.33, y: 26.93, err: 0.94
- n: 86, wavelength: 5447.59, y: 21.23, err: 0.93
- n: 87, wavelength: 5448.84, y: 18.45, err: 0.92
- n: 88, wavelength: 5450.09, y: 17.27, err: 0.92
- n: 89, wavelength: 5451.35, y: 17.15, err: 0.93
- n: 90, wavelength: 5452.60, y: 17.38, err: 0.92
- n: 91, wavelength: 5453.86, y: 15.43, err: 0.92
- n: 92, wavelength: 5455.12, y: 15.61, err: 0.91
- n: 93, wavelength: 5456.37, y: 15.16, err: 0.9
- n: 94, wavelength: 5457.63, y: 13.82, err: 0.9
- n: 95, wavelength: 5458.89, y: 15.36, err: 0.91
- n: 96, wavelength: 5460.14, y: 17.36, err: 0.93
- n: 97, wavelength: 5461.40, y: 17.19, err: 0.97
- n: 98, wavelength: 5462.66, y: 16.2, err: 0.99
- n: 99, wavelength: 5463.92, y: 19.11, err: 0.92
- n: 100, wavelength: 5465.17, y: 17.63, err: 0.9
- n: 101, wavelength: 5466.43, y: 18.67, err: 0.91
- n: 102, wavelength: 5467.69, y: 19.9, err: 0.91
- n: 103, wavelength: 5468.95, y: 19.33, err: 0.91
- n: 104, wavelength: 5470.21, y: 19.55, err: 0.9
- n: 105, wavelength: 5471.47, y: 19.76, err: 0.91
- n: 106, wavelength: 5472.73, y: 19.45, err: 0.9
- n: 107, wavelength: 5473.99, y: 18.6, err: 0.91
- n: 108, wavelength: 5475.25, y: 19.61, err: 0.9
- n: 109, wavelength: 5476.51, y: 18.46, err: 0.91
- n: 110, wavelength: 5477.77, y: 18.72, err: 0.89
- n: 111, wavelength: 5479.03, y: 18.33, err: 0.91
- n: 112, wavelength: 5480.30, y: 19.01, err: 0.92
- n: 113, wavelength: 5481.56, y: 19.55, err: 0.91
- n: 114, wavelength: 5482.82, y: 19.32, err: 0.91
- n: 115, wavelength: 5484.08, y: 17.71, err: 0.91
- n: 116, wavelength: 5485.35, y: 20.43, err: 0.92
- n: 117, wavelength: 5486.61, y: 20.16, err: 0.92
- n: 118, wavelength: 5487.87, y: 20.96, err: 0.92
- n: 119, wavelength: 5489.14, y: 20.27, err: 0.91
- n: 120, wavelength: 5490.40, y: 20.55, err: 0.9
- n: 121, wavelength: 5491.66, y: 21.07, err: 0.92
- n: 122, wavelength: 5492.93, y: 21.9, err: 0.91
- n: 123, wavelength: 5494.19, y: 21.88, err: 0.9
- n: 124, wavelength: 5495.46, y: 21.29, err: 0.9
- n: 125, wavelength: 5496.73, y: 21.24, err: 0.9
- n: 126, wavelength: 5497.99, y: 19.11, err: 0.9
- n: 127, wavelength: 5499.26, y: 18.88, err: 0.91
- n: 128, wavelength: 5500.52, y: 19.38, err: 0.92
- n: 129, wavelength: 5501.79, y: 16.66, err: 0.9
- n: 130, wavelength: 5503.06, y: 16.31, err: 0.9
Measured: -0.164 mag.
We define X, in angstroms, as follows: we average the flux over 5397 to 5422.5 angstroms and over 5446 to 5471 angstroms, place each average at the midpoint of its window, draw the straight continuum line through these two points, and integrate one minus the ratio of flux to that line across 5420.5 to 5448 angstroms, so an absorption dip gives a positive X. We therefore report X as -4.7 angstroms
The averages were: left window 23.1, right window 17.8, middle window 23.9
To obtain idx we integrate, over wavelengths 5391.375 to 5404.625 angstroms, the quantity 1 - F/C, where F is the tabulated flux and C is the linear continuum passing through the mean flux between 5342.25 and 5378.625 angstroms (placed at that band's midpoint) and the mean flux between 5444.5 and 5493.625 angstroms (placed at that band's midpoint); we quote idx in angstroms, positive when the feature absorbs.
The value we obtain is -1.68 angstroms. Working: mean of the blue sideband 20.9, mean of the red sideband 19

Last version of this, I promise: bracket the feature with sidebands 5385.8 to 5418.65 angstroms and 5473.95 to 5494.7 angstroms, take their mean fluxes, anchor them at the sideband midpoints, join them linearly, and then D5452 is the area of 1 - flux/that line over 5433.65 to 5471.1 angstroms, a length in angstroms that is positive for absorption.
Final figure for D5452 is 1.67 angstroms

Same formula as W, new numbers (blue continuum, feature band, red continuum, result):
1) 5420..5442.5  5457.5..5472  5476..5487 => 0.15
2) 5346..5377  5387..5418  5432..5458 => -0.08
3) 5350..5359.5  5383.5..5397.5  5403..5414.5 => -0.06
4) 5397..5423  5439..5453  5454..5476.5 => -0.15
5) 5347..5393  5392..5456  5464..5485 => -0.12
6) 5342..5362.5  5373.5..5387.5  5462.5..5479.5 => -0.10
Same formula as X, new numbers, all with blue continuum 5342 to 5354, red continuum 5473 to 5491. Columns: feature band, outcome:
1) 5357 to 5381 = -1.3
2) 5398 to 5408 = -1.3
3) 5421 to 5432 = -1.7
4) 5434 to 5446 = -3.1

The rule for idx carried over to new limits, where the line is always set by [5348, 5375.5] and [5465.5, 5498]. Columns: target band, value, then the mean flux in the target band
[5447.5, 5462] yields 2.5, 16.6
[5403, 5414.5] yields -0.9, 22.1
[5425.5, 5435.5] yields -1.0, 22.2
